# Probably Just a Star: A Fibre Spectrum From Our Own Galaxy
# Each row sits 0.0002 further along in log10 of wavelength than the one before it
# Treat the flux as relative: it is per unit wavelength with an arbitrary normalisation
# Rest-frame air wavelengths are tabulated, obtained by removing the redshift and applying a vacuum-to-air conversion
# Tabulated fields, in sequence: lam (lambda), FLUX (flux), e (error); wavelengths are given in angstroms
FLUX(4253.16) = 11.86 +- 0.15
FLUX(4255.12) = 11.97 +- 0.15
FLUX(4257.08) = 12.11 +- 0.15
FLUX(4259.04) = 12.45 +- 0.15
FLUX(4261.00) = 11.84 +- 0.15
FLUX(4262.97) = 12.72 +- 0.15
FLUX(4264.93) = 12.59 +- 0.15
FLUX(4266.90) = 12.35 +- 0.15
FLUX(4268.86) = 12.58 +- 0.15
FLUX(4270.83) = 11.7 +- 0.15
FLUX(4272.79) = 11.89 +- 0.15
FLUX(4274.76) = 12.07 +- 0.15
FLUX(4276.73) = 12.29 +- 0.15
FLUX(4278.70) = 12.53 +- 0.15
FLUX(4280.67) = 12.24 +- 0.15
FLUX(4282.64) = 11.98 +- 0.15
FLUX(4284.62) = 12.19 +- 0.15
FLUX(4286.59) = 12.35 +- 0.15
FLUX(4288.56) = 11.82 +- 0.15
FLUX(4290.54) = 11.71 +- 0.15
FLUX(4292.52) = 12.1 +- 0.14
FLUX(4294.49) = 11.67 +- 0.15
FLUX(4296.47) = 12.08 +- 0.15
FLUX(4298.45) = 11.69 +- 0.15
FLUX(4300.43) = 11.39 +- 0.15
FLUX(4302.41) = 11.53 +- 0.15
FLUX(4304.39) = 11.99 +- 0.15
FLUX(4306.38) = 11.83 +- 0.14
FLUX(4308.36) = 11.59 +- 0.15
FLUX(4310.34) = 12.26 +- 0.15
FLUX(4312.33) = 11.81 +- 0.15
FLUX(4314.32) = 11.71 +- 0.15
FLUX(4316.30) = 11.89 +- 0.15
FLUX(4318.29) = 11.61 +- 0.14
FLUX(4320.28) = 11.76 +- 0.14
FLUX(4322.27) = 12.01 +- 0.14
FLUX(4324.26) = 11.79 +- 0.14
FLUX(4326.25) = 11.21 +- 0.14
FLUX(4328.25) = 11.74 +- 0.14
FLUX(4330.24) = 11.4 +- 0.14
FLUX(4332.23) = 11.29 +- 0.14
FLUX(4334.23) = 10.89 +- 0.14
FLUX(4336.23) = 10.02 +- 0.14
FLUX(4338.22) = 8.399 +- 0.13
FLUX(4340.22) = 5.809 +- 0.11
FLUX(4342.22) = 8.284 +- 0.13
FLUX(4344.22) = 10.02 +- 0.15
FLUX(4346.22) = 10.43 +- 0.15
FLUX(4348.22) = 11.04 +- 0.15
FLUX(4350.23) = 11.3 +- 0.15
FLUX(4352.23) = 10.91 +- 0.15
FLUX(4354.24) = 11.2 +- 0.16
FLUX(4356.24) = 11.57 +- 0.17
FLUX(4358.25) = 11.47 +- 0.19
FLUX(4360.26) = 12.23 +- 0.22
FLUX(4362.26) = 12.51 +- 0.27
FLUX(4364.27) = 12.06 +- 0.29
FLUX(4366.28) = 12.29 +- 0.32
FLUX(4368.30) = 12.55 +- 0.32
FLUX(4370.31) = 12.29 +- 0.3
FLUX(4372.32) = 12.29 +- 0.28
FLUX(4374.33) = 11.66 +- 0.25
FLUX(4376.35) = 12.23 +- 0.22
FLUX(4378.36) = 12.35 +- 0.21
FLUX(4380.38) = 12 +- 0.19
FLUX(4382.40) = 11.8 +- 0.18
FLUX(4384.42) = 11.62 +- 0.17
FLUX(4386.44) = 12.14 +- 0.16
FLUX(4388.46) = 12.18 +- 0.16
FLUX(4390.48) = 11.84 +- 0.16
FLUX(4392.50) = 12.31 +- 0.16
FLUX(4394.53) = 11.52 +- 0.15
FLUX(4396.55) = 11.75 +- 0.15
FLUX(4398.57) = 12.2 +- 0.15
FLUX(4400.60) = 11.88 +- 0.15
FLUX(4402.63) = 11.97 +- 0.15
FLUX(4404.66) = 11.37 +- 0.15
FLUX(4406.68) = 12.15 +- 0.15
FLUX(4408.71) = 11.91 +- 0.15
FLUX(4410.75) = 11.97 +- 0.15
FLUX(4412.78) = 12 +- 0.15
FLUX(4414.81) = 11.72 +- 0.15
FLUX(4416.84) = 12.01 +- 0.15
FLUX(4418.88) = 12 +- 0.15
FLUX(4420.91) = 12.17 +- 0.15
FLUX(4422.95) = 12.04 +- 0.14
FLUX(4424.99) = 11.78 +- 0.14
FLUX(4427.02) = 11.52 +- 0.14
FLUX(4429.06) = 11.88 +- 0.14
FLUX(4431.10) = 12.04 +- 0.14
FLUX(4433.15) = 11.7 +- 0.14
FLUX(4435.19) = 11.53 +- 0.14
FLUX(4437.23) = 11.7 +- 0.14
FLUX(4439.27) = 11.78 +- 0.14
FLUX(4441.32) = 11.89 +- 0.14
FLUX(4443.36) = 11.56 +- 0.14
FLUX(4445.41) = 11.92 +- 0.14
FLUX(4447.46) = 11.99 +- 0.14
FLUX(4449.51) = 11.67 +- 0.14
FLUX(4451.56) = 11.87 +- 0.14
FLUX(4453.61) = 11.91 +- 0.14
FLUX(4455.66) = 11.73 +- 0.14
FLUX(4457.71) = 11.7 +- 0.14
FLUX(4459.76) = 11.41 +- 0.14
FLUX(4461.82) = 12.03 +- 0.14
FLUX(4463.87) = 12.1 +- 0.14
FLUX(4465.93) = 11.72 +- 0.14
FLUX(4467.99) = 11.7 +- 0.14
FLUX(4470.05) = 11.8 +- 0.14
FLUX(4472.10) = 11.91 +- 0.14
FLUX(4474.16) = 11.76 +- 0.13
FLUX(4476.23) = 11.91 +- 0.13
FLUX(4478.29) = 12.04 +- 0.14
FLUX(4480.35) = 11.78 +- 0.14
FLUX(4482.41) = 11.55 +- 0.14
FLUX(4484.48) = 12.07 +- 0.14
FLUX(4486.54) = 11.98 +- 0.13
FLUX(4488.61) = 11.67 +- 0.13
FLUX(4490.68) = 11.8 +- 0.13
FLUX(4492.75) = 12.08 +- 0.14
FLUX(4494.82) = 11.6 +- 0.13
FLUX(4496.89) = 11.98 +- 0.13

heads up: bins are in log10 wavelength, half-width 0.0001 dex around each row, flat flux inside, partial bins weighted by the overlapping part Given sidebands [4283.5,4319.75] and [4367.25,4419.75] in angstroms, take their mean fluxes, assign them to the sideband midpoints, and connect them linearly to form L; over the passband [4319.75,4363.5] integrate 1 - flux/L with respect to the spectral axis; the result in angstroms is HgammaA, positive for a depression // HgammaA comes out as 4.1 angstroms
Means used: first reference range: 11.8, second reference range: 12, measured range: 10.8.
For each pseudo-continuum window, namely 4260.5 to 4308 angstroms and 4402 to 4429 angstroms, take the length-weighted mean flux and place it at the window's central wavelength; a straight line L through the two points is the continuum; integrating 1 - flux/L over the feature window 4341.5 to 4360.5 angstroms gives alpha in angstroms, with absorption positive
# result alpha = 1.8 angstroms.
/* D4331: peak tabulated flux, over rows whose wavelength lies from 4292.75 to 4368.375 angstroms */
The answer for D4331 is 12.55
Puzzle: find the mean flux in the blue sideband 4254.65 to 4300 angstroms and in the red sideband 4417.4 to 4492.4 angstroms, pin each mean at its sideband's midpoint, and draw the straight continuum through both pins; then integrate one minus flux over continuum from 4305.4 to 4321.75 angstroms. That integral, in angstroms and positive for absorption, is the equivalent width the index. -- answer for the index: 0.3 angstroms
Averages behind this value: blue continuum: 12.1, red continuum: 11.8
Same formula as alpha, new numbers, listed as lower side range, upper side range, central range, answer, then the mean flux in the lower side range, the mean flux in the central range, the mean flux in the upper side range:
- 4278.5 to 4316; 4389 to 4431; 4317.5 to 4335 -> 0.55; 11.9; 11.5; 11.9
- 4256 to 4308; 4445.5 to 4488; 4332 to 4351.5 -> 3.71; 12.1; 9.7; 11.8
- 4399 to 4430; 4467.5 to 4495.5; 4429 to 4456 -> 0.17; 11.9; 11.8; 11.8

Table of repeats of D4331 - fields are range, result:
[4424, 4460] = 12.04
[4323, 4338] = 11.79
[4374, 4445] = 12.35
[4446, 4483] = 12.1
